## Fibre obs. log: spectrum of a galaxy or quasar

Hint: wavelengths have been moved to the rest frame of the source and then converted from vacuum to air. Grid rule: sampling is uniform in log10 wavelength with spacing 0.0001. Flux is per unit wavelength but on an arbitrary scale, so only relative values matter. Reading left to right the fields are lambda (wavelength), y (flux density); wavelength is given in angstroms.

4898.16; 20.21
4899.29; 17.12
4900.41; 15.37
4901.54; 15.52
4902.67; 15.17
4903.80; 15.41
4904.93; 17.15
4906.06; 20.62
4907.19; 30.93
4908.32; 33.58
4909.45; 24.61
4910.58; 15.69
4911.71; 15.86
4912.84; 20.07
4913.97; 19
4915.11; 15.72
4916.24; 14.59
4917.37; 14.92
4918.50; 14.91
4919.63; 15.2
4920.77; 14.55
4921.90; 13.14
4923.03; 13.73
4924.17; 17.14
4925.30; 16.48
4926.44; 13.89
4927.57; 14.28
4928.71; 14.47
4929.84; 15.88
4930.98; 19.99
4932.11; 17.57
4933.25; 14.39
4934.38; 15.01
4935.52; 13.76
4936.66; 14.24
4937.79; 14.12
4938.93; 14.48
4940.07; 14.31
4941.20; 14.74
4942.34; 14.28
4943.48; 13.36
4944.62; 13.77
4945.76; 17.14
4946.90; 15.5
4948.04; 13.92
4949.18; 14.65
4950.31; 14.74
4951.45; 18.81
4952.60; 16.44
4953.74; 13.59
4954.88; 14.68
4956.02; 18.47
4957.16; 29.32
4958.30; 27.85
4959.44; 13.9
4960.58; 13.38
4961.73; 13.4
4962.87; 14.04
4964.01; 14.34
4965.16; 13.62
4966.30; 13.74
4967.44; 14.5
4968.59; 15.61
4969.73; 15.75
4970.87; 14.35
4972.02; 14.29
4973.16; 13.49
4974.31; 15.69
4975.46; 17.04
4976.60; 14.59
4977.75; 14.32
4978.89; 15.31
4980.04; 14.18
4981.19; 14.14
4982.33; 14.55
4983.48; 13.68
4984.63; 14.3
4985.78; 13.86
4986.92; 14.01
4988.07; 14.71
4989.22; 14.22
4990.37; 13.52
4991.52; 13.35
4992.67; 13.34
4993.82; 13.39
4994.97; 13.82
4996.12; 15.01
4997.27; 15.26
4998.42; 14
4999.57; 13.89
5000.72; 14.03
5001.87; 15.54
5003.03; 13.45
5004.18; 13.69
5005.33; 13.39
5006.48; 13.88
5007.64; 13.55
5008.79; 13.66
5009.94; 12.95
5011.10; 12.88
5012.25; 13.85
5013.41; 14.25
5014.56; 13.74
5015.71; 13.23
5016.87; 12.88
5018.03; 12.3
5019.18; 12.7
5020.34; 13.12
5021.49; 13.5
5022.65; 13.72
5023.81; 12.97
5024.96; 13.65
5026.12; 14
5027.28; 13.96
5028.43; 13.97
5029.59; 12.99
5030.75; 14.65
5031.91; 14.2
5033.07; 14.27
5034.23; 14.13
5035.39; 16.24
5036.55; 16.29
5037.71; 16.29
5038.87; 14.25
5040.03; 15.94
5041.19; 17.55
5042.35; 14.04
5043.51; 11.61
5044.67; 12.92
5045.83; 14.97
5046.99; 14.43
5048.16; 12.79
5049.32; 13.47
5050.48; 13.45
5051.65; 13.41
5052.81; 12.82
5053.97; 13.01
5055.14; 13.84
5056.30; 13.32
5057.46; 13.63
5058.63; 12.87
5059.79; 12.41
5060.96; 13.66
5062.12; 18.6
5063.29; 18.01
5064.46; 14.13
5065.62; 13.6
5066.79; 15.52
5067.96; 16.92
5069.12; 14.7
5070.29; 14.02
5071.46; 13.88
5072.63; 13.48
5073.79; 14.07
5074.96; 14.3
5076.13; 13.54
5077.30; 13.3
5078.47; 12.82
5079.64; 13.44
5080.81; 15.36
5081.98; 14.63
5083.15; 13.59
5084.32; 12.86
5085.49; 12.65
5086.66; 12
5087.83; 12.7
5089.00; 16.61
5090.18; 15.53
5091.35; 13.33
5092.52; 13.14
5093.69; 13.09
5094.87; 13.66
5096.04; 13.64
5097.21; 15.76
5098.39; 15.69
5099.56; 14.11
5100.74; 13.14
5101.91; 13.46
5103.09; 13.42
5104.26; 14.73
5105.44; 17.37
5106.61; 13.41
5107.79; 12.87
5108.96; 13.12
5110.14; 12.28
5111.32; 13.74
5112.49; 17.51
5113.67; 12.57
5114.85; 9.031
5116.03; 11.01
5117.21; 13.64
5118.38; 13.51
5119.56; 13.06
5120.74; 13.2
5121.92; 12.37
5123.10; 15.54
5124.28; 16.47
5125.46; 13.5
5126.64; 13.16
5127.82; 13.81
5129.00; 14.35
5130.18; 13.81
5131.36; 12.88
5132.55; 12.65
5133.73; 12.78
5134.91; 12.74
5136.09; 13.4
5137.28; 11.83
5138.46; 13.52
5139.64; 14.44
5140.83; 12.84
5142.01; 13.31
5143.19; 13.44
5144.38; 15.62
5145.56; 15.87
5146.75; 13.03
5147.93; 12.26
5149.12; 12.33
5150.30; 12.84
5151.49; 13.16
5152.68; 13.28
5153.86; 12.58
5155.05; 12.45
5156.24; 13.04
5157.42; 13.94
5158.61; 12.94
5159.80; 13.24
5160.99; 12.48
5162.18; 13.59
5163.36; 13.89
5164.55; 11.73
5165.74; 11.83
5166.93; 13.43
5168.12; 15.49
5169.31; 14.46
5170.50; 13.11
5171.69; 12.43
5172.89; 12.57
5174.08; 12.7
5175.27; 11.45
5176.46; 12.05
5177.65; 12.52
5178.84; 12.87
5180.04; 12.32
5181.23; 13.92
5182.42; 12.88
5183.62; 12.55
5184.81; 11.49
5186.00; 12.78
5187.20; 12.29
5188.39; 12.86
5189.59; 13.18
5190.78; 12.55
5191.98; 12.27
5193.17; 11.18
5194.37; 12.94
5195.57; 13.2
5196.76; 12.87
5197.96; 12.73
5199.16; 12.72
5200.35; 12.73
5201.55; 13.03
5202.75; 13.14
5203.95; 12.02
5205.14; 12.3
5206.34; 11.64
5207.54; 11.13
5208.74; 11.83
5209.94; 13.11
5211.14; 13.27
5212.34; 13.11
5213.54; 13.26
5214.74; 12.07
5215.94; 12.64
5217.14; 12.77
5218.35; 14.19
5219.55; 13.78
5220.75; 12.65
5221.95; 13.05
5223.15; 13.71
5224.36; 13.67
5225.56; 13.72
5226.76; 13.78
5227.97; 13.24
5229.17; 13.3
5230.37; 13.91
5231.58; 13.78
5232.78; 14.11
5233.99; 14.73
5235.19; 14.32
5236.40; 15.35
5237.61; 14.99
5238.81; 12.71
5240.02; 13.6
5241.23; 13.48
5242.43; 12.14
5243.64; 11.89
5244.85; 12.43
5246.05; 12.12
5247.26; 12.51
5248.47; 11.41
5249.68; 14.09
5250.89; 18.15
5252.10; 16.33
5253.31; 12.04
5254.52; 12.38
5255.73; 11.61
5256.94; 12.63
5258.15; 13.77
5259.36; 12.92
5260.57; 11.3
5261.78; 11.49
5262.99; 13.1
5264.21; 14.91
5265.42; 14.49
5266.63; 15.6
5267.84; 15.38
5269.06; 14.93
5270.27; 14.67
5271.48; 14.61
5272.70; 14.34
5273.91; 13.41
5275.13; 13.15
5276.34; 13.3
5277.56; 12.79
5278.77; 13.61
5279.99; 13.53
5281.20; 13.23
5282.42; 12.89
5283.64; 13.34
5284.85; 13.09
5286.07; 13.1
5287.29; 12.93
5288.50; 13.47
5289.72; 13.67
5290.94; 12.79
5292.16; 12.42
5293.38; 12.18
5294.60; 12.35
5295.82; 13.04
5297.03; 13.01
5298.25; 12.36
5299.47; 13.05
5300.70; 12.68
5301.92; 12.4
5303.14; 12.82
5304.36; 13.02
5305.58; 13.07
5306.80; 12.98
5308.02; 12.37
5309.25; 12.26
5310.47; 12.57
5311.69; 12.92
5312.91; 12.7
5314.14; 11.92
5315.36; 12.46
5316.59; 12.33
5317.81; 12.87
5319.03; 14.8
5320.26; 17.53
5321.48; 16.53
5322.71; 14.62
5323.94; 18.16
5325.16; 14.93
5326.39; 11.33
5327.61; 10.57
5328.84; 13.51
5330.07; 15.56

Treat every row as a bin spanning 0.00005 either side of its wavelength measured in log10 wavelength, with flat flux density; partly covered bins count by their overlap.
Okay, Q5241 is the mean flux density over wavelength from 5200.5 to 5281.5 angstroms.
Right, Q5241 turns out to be 13.4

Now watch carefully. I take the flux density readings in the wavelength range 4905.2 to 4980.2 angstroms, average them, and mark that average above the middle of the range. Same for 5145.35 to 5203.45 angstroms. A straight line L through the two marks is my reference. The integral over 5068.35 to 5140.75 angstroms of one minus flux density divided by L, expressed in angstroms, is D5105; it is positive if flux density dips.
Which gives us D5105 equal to 1.1 angstroms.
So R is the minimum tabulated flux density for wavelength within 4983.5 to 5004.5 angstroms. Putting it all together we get 13.34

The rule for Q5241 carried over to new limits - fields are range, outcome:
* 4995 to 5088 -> 14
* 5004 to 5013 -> 13.5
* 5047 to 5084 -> 14.1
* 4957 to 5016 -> 14.6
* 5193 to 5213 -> 12.6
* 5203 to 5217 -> 12.4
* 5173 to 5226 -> 12.7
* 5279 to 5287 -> 13.2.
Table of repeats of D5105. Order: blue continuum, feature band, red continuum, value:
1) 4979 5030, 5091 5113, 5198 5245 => -0.94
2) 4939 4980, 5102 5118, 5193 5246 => 0.81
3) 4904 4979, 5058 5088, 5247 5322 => 2.06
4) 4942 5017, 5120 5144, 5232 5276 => 1.08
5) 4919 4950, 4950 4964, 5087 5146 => -2.37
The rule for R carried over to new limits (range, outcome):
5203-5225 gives 11.13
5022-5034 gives 12.97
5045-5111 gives 12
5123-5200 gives 11.18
